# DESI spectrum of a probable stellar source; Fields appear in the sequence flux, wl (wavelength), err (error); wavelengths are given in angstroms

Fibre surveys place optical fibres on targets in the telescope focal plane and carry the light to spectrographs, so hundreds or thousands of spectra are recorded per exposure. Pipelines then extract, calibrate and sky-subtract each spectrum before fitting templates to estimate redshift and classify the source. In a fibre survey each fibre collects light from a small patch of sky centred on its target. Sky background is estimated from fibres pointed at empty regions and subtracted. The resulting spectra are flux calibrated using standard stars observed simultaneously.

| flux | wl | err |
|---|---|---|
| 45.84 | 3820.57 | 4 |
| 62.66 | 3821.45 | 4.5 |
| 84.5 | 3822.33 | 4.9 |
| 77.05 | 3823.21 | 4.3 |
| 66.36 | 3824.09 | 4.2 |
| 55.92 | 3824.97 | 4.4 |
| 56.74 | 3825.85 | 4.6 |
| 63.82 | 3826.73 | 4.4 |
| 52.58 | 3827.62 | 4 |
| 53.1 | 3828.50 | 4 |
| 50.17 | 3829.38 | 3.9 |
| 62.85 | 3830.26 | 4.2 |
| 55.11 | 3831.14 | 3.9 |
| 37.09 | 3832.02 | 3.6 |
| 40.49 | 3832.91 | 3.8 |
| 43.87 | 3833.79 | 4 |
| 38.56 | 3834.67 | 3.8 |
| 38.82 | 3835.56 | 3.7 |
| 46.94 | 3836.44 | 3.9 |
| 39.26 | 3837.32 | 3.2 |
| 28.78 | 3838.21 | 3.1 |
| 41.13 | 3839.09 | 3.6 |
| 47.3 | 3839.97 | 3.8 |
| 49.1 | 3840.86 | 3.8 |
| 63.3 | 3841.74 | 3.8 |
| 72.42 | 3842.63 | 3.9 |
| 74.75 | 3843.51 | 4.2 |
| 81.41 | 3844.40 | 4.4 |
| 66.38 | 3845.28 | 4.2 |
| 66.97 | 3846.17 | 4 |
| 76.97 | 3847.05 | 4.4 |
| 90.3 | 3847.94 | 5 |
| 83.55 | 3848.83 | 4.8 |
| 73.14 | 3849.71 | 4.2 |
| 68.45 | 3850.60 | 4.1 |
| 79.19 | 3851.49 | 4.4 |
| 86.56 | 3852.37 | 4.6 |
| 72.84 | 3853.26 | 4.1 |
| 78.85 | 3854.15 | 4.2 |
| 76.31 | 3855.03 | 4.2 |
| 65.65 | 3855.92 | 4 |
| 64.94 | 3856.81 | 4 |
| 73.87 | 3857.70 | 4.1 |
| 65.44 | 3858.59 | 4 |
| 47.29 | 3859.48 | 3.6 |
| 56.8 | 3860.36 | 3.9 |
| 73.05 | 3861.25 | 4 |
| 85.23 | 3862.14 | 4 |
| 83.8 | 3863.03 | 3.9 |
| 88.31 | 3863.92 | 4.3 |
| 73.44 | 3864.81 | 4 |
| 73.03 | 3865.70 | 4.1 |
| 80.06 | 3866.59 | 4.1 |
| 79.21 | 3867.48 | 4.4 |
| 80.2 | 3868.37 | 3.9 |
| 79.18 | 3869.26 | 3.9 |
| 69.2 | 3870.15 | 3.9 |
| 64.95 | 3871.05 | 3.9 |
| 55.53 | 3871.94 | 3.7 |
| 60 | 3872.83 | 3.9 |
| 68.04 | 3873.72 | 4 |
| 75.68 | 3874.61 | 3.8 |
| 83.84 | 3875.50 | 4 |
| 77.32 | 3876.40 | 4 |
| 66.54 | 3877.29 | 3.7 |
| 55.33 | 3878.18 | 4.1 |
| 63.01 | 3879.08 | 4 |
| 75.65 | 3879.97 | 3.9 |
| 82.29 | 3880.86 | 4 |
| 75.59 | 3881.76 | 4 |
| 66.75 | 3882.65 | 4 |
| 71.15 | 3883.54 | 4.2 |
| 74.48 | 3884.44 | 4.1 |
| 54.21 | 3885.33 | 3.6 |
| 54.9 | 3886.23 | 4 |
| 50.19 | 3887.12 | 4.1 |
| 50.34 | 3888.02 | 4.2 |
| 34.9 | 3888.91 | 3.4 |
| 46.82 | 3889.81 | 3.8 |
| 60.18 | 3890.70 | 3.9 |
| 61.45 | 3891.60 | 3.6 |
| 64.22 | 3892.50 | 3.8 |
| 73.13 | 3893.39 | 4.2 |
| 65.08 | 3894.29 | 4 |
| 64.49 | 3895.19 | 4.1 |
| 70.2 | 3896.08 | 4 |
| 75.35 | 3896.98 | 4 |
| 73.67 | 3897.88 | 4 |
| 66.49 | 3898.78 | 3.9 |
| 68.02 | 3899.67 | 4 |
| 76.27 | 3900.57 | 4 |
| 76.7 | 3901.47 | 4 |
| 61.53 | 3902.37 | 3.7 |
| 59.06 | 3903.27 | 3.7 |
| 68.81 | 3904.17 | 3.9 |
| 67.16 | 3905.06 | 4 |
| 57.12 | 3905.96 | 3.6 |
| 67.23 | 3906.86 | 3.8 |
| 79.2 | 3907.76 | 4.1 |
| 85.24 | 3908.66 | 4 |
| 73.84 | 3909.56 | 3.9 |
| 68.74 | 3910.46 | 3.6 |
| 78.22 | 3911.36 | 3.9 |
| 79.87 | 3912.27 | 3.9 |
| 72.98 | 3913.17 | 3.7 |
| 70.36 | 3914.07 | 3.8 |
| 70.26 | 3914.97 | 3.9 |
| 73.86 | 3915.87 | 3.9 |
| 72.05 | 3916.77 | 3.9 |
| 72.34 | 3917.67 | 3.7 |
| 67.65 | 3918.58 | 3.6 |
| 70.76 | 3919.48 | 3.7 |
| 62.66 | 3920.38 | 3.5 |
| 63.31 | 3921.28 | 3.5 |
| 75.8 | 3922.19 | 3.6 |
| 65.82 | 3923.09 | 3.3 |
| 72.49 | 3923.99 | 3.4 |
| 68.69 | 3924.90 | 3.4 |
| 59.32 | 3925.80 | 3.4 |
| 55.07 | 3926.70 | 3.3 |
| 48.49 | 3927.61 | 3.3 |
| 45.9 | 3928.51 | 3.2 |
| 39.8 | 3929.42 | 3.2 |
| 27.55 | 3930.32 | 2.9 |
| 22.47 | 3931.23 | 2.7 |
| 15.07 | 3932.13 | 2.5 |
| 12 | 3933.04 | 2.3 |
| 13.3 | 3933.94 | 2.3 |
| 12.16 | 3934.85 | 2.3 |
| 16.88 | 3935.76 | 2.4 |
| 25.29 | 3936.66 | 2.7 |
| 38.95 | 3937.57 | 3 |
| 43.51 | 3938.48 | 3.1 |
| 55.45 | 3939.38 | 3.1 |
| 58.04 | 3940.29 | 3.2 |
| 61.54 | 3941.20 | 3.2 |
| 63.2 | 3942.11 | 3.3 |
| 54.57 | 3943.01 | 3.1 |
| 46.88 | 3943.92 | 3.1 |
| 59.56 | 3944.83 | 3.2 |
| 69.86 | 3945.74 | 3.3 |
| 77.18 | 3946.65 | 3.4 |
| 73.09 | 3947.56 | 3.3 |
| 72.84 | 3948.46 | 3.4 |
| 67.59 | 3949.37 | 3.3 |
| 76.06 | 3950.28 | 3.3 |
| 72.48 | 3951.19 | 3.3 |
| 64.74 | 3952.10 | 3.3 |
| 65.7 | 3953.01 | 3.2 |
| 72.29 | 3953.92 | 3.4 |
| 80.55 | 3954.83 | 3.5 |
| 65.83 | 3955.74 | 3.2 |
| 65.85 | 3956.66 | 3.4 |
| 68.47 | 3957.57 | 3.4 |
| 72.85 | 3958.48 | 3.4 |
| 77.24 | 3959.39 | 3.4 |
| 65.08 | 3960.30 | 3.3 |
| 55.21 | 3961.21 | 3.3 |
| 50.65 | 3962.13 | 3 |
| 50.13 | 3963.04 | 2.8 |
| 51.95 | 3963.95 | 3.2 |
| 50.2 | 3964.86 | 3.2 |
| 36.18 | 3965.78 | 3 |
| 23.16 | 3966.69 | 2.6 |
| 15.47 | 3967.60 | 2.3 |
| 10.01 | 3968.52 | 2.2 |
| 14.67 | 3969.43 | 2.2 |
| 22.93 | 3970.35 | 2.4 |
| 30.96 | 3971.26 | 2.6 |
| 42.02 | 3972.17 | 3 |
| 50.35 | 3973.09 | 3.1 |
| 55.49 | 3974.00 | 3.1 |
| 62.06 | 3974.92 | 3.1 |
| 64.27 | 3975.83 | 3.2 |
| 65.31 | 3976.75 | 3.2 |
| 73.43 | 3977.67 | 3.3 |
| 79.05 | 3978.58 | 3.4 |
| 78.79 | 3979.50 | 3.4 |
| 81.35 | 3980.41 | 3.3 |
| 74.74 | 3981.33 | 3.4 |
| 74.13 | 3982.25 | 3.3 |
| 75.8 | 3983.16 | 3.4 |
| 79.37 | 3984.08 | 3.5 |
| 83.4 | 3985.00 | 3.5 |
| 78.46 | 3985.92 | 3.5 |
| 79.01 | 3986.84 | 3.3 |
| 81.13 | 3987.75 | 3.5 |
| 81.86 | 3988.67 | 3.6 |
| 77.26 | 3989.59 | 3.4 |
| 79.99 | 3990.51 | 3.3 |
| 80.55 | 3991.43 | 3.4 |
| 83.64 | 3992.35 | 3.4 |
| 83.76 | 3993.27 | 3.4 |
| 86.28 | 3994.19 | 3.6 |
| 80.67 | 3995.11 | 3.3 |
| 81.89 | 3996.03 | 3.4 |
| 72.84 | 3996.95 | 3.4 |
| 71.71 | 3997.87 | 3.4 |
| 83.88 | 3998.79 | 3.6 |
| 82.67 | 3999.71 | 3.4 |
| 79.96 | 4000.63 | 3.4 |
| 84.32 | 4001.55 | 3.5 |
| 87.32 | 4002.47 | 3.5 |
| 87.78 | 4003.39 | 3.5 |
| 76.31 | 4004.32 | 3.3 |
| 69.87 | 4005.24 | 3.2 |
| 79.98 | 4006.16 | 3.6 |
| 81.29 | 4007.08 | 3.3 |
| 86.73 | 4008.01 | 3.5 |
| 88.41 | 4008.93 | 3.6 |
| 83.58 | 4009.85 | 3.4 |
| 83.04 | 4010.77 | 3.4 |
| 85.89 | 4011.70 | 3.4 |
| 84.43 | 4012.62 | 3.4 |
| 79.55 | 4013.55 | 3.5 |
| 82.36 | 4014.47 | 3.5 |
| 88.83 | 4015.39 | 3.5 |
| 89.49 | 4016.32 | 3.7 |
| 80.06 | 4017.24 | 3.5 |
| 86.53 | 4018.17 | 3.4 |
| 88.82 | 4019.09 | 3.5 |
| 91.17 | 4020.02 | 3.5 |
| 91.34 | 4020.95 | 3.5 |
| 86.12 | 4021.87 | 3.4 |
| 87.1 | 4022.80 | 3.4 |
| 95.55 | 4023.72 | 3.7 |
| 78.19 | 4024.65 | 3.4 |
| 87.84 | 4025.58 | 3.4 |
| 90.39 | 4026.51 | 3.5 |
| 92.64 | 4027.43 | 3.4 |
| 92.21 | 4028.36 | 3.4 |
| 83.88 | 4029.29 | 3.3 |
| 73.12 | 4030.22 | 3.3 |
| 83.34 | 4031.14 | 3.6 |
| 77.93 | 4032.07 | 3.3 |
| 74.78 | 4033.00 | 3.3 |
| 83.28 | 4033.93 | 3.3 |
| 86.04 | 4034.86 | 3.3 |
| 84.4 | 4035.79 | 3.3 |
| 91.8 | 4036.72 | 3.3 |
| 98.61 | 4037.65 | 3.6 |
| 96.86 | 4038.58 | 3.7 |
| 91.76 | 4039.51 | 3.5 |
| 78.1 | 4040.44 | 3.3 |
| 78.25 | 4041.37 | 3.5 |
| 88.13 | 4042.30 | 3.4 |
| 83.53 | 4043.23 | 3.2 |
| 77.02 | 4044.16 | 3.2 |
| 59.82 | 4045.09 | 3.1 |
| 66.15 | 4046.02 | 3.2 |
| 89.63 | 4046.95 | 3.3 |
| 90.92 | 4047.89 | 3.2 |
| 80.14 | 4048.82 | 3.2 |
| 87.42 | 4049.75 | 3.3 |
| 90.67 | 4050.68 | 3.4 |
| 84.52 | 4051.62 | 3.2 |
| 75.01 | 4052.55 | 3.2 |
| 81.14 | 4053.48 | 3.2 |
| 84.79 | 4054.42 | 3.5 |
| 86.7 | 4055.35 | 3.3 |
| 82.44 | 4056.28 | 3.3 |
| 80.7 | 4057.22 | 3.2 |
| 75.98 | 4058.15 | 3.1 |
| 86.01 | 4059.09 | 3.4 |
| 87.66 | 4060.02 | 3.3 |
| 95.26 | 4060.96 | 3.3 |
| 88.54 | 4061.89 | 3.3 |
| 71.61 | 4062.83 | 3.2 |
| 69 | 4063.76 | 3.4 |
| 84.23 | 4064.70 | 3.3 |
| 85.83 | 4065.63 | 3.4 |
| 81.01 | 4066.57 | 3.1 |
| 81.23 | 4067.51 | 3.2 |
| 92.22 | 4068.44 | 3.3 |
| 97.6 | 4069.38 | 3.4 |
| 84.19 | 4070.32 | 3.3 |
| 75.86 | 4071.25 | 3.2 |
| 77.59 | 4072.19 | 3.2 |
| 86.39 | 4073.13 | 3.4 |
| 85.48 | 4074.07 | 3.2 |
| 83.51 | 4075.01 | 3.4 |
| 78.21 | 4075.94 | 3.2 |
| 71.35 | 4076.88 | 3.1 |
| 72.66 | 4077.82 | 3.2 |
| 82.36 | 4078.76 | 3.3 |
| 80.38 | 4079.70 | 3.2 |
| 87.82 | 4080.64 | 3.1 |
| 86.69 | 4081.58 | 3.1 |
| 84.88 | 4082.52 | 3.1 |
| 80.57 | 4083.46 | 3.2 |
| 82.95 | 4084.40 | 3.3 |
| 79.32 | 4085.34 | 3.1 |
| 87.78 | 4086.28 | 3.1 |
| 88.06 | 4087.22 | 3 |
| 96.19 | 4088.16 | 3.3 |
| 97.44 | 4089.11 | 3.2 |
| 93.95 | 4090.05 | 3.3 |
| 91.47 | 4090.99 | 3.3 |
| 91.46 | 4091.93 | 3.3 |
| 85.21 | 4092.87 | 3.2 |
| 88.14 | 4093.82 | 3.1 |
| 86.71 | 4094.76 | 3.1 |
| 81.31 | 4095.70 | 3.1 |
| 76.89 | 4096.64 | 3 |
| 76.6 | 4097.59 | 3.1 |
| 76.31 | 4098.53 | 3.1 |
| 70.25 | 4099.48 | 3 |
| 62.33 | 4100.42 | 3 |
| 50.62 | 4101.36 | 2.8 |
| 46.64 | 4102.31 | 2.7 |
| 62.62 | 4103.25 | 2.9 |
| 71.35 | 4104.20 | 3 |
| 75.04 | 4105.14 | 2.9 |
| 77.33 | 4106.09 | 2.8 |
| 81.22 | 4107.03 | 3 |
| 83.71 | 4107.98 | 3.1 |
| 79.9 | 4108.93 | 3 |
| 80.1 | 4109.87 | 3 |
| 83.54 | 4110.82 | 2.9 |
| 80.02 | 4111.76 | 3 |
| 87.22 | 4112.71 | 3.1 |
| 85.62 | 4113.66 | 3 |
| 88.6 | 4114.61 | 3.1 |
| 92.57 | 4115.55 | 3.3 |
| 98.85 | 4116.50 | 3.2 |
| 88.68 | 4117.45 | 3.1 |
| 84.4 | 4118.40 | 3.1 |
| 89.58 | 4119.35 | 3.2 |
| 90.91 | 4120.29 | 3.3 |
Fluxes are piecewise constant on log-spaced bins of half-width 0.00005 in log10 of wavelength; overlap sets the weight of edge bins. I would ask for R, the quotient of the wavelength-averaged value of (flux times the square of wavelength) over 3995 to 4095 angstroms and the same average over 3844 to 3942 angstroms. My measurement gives 1.4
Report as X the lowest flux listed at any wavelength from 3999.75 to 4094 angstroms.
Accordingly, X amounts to 59.82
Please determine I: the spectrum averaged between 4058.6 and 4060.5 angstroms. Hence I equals 86.5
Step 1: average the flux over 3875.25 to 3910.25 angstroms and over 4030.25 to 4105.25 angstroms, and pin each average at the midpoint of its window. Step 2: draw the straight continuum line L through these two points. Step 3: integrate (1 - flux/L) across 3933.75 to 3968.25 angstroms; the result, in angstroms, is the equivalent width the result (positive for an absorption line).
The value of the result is 7.98 angstroms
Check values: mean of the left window 66.5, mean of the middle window 55.1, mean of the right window 81.8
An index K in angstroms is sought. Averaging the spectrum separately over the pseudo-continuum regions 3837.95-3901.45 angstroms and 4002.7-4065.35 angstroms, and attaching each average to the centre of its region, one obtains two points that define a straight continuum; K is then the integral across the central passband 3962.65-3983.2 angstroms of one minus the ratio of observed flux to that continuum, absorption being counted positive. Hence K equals 7.2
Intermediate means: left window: 68.4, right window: 84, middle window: 51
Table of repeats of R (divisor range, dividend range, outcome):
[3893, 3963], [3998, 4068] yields 1.44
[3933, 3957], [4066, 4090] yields 1.61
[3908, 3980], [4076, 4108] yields 1.53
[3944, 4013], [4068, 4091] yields 1.30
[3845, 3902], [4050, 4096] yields 1.34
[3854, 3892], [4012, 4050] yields 1.35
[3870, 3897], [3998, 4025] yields 1.39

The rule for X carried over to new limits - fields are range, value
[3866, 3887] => 54.21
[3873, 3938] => 12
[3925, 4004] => 10.01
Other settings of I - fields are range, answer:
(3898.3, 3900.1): 67.6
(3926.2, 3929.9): 47.3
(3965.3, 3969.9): 20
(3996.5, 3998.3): 72.3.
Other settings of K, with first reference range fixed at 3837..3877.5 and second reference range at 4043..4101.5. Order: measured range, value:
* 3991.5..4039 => -3.2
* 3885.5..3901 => 2.2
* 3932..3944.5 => 6.2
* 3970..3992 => 2.3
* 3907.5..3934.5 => 5.3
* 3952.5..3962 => 0.9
